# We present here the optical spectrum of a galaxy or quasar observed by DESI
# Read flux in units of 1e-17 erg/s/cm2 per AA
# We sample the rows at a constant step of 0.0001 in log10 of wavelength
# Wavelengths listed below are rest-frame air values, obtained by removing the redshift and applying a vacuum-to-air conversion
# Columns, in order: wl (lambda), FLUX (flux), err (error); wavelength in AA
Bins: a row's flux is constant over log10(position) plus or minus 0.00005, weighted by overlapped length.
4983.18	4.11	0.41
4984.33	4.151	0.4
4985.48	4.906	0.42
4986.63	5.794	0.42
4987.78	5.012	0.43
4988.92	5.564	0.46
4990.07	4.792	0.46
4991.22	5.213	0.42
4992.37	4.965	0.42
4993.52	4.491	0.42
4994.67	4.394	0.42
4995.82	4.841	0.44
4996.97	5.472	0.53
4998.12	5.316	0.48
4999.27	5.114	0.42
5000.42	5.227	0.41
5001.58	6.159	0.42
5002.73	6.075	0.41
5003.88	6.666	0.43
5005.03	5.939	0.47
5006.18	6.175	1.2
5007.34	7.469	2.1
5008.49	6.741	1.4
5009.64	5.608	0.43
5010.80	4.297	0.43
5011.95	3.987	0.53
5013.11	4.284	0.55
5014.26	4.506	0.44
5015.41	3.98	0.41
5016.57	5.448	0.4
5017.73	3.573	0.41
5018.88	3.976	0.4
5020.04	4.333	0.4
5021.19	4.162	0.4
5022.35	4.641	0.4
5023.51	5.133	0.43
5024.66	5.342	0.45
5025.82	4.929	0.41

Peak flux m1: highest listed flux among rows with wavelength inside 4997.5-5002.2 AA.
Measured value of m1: 6.159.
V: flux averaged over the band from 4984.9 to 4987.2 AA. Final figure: 5.34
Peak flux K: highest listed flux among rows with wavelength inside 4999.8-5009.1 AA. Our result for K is 7.469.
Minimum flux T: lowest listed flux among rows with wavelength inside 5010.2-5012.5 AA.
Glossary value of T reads 3.987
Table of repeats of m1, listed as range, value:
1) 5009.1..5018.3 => 5.608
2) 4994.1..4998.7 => 5.472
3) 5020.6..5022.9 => 4.641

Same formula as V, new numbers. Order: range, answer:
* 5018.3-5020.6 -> 4.15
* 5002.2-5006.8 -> 6.22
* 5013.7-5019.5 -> 4.29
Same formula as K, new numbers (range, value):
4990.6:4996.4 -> 5.213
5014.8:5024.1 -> 5.448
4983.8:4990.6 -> 5.794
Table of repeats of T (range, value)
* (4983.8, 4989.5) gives 4.151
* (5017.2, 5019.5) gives 3.573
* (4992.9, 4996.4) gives 4.394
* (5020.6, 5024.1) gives 4.162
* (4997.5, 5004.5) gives 5.114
